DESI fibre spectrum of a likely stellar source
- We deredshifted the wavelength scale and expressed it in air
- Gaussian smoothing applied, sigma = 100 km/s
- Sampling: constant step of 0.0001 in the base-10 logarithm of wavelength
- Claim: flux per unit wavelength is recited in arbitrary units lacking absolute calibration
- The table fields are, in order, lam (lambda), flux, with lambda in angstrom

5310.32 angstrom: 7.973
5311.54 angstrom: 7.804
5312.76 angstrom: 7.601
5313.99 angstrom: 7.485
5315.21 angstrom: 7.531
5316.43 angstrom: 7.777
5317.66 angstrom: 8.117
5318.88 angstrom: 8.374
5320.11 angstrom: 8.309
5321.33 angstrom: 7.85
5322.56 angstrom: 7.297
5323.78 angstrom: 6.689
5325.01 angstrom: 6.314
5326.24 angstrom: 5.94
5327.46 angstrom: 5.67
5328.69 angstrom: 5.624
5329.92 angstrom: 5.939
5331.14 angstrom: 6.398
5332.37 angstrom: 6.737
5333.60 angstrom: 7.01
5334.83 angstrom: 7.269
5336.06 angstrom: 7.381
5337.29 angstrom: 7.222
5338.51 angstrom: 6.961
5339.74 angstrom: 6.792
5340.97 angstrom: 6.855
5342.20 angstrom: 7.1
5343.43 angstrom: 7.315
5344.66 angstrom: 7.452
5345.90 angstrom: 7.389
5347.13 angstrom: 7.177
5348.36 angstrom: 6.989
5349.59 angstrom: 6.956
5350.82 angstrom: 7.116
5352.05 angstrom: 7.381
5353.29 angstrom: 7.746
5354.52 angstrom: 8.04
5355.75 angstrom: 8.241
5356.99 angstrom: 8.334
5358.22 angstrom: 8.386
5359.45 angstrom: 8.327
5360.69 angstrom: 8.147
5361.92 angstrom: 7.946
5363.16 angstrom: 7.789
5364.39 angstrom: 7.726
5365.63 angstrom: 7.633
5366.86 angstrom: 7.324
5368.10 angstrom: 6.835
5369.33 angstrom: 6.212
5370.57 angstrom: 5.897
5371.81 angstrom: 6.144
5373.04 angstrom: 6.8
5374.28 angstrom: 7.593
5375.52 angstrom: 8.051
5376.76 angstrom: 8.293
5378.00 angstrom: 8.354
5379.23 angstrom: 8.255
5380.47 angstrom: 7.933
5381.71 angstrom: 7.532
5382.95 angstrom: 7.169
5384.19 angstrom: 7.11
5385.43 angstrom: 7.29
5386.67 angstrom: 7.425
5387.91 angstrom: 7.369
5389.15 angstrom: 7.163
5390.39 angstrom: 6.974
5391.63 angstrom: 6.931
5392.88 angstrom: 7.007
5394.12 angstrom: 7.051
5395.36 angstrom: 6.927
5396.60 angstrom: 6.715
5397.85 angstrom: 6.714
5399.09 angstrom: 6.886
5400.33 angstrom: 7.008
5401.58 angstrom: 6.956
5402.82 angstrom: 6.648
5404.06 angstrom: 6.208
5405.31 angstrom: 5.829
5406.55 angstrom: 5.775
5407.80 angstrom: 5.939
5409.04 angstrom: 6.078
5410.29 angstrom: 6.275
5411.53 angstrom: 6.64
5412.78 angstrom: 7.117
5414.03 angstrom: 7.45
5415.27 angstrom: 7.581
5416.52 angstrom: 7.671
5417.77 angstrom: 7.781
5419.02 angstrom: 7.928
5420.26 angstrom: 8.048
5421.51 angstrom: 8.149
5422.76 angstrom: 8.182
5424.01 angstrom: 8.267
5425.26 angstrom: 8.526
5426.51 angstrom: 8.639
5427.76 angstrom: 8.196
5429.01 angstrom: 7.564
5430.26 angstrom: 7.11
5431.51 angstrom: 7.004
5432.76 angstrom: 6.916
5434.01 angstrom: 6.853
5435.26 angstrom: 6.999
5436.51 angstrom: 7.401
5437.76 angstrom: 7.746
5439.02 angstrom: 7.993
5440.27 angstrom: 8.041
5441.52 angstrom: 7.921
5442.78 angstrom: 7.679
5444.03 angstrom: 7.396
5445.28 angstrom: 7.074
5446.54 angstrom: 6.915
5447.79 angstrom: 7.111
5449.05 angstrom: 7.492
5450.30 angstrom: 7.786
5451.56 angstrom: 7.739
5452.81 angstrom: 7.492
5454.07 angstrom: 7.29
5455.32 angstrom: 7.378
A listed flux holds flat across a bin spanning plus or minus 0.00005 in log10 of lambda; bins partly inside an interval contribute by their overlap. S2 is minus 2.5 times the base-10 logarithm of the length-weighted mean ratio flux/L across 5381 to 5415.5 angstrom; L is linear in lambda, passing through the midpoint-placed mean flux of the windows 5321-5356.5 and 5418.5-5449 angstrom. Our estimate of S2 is 0.08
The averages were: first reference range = 6.99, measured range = 6.84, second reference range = 7.65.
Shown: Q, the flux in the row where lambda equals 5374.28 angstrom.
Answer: 7.593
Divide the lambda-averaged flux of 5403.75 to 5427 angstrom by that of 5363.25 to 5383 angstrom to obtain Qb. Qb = 0.99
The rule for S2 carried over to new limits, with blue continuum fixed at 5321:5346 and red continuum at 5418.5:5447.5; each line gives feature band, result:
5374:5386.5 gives -0.079 mag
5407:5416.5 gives 0.109 mag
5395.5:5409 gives 0.146 mag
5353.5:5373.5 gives -0.067 mag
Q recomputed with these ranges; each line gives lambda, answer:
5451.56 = 7.739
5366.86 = 7.324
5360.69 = 8.147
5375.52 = 8.051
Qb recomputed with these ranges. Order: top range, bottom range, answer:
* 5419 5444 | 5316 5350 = 1.10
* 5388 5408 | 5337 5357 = 0.91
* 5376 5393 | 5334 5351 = 1.05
